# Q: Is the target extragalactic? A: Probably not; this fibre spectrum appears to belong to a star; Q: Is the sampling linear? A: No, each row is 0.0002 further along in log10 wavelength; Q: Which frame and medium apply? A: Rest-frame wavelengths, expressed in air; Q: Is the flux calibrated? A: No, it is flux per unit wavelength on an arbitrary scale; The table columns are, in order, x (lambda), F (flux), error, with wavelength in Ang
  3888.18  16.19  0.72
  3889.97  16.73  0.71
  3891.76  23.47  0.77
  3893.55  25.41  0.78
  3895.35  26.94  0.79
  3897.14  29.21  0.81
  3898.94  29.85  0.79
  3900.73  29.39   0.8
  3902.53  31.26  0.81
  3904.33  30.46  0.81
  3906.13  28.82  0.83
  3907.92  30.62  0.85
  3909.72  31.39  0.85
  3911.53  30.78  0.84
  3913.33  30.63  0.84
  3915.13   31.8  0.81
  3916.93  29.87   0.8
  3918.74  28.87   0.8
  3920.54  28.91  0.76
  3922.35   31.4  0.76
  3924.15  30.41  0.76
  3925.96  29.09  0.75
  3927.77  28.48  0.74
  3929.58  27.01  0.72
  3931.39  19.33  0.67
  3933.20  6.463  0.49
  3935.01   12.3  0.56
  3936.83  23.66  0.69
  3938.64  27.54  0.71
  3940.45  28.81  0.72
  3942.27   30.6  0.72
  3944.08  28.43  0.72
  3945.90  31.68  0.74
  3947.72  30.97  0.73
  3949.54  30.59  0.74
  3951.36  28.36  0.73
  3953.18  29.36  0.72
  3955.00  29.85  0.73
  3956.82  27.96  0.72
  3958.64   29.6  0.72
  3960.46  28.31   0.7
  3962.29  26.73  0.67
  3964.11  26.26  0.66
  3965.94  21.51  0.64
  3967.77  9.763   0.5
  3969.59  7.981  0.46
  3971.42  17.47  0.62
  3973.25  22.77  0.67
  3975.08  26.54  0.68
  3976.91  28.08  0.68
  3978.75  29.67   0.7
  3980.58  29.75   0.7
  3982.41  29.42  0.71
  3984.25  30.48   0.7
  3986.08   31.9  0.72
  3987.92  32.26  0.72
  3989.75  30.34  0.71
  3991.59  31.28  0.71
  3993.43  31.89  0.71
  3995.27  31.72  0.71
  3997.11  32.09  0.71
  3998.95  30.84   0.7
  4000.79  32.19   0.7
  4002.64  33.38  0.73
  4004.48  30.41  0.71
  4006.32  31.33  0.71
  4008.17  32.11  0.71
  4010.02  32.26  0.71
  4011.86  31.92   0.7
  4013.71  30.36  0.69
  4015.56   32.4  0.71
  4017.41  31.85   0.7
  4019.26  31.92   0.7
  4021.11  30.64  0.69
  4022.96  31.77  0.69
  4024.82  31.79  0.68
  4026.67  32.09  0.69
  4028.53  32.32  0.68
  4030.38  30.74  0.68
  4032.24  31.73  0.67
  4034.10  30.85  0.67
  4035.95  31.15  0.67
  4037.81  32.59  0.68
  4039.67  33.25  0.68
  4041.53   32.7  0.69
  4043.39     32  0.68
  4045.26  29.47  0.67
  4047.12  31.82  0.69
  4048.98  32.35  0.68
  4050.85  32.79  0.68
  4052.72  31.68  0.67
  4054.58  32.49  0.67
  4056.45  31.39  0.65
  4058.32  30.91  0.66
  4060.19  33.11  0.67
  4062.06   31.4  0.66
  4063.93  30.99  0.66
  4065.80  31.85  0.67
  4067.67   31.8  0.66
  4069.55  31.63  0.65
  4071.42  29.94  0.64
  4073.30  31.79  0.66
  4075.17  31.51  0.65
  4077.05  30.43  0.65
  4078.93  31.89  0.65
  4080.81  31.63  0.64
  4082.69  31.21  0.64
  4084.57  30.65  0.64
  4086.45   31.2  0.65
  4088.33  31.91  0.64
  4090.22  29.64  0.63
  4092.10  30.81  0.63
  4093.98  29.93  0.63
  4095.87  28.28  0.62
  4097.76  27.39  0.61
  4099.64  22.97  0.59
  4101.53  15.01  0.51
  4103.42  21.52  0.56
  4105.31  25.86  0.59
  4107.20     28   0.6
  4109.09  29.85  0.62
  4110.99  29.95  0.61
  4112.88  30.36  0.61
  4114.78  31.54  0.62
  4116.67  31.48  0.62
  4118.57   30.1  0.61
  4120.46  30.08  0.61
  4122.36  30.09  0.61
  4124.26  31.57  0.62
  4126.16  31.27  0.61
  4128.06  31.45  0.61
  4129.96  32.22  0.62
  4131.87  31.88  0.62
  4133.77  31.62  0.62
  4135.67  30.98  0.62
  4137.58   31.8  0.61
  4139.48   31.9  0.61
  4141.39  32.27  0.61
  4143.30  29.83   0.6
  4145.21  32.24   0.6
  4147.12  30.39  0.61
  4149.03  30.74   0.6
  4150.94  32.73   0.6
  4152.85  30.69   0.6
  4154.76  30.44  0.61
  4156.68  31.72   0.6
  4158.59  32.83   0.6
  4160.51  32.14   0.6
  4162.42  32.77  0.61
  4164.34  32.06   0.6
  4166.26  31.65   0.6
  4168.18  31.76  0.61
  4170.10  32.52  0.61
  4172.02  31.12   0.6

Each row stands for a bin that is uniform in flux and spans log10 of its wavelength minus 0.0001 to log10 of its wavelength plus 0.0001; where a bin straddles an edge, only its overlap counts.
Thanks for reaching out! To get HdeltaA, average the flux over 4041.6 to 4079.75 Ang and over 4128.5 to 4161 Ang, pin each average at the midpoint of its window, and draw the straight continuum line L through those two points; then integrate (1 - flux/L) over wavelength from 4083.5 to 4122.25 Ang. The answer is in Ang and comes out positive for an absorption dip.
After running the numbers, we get 3.9 Ang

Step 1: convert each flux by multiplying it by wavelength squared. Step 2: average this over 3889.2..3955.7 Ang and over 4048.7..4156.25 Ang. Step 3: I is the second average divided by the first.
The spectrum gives 1.21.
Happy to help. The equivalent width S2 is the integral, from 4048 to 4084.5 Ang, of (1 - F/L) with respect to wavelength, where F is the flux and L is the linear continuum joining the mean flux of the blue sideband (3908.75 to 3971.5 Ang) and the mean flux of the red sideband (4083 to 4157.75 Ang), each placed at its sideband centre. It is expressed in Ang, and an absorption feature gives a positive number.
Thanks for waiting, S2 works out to -3.6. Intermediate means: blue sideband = 26.2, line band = 31.6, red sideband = 29.8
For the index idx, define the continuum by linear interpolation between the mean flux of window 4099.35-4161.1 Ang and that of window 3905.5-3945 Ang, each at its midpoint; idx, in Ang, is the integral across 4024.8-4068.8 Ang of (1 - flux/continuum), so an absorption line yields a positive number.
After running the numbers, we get -4.6 Ang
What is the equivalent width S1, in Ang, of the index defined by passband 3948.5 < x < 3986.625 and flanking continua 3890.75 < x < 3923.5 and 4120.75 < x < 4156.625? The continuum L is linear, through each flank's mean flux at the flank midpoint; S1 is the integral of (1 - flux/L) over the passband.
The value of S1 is 5.2 Ang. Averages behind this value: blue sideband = 29.4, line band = 25.8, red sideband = 31.3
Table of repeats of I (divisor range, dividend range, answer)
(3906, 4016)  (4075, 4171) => 1.17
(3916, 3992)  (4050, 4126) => 1.21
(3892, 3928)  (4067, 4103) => 1.08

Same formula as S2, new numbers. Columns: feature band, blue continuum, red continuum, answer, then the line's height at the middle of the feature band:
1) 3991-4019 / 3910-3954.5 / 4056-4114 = -3.3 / 28.4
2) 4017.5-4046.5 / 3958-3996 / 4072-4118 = -4.3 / 27.6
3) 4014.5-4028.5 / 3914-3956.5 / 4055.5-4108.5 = -1.6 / 28.5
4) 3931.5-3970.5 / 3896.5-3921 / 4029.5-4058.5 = 7.8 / 30.7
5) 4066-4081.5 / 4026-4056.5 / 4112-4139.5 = 0.1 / 31.6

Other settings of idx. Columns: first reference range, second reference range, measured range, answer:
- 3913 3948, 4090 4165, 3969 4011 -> -2.2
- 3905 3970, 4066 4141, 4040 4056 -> -1.8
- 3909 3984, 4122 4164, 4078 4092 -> -0.5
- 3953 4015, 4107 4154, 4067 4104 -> 1.3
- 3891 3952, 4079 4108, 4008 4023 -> -2.1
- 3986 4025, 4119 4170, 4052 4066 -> -0.1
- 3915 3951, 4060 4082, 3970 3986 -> 1.0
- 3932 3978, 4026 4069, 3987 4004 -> -2.5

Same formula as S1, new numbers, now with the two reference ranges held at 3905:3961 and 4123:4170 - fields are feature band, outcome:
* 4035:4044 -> -0.8 Ang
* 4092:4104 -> 2.3 Ang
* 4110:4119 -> 0.1 Ang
